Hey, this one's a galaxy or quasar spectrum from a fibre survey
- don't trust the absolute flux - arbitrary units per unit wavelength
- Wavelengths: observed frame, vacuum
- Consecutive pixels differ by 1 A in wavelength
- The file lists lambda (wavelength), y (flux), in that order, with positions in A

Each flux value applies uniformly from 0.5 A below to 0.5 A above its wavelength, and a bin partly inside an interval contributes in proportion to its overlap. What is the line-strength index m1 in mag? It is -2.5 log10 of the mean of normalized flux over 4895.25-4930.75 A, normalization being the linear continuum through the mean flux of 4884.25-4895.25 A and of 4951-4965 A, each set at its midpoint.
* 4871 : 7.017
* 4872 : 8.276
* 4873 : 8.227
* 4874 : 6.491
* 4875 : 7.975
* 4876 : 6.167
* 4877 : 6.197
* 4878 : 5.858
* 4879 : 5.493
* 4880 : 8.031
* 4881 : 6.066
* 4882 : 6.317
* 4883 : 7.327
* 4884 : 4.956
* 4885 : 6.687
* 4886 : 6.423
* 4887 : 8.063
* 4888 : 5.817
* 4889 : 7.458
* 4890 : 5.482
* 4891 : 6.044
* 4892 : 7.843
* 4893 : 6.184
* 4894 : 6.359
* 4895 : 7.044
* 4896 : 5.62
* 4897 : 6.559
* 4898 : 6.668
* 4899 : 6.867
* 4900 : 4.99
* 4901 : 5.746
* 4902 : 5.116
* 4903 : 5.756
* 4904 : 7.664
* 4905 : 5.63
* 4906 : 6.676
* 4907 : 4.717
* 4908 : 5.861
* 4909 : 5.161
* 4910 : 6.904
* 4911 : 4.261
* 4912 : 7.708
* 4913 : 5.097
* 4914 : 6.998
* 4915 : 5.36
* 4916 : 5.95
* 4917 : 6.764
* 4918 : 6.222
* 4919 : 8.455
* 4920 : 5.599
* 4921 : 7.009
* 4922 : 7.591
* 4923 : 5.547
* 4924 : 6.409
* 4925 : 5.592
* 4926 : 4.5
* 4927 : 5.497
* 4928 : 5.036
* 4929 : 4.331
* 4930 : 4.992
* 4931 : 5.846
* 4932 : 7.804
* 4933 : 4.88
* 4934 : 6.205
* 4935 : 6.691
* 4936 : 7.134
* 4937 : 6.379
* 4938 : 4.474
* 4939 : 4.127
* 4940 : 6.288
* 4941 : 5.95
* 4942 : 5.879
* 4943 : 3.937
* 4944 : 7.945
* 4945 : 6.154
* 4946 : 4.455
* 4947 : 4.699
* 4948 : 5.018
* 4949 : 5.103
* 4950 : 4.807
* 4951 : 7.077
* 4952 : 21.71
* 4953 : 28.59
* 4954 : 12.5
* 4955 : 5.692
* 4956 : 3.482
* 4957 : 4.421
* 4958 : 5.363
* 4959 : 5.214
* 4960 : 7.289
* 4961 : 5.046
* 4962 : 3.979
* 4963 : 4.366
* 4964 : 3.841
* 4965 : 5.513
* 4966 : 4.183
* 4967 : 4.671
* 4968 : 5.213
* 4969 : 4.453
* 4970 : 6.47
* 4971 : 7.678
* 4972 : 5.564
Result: 0.21 mag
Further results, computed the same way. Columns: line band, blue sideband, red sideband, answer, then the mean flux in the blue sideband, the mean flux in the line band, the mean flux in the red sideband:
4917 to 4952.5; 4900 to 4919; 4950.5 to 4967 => 0.118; 6.02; 6.27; 7.92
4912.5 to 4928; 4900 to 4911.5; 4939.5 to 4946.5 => -0.068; 5.74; 6.14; 5.8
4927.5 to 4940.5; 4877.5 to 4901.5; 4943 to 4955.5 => 0.437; 6.41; 5.71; 9.26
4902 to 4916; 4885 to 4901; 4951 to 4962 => 0.213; 6.48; 5.95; 9.53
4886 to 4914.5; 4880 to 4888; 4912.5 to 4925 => 0.046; 6.6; 6.23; 6.38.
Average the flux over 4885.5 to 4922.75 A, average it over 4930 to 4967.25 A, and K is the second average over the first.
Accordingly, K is 1.06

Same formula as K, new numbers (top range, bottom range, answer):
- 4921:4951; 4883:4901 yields 0.88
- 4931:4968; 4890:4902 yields 1.06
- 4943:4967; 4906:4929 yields 1.19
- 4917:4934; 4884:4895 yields 0.91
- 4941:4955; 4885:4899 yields 1.34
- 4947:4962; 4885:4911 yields 1.34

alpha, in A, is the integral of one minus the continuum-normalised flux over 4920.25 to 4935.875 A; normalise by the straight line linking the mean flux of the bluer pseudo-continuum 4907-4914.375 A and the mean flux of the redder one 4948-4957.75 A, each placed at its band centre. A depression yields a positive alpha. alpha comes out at 3.43 A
